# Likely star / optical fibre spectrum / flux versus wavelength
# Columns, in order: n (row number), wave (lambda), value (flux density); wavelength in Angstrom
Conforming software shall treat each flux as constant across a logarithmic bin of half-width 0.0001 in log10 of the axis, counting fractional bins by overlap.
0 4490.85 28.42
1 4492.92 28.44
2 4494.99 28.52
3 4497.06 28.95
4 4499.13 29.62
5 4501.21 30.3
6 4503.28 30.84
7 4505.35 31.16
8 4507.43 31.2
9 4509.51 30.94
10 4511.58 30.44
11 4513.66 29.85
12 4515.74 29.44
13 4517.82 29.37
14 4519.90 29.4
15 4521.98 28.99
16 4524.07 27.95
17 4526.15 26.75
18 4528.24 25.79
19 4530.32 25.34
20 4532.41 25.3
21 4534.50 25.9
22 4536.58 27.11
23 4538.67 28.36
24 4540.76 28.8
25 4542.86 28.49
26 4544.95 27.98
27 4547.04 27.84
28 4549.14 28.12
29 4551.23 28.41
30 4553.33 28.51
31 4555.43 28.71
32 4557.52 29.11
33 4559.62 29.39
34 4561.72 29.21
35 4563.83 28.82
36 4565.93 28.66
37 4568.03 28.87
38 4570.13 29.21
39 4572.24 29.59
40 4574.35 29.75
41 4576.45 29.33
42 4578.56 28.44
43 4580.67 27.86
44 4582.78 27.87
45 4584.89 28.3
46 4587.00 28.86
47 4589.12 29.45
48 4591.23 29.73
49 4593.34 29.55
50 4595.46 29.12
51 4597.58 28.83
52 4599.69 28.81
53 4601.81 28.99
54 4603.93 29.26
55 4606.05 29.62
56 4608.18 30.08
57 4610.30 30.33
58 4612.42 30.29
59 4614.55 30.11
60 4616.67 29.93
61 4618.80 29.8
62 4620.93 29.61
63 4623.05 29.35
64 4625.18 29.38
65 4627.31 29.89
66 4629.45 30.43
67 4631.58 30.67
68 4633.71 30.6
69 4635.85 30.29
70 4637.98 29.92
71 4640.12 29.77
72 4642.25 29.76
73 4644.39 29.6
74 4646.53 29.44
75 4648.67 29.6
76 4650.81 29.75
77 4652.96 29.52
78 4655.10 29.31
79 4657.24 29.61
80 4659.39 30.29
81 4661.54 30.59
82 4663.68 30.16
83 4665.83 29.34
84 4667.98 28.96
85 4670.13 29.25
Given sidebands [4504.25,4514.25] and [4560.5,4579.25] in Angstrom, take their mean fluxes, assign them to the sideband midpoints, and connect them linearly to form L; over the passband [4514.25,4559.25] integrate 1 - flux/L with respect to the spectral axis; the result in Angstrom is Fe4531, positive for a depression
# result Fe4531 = 3.11 Angstrom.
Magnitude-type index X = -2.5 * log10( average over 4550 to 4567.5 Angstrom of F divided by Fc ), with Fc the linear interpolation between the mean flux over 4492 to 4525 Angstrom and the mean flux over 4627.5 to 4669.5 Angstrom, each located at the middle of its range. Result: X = 0.03 mag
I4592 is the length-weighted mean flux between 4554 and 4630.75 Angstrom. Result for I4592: 29.3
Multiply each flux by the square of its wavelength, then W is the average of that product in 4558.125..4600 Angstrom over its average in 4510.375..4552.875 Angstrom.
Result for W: 1.06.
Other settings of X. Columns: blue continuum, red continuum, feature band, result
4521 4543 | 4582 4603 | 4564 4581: -0.03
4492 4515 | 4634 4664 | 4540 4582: 0.04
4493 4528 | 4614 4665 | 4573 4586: 0.04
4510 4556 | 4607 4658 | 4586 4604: 0.00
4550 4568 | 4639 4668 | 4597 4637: -0.02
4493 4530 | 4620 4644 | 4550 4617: 0.02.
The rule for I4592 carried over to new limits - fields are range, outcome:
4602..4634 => 29.9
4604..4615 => 30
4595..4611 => 29.4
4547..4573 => 28.8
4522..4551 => 27.3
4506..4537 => 28.3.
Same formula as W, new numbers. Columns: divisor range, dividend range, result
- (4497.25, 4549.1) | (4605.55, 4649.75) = 1.09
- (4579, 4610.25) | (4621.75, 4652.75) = 1.05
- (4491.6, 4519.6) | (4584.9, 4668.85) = 1.05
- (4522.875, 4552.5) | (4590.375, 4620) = 1.12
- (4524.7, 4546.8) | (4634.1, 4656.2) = 1.15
